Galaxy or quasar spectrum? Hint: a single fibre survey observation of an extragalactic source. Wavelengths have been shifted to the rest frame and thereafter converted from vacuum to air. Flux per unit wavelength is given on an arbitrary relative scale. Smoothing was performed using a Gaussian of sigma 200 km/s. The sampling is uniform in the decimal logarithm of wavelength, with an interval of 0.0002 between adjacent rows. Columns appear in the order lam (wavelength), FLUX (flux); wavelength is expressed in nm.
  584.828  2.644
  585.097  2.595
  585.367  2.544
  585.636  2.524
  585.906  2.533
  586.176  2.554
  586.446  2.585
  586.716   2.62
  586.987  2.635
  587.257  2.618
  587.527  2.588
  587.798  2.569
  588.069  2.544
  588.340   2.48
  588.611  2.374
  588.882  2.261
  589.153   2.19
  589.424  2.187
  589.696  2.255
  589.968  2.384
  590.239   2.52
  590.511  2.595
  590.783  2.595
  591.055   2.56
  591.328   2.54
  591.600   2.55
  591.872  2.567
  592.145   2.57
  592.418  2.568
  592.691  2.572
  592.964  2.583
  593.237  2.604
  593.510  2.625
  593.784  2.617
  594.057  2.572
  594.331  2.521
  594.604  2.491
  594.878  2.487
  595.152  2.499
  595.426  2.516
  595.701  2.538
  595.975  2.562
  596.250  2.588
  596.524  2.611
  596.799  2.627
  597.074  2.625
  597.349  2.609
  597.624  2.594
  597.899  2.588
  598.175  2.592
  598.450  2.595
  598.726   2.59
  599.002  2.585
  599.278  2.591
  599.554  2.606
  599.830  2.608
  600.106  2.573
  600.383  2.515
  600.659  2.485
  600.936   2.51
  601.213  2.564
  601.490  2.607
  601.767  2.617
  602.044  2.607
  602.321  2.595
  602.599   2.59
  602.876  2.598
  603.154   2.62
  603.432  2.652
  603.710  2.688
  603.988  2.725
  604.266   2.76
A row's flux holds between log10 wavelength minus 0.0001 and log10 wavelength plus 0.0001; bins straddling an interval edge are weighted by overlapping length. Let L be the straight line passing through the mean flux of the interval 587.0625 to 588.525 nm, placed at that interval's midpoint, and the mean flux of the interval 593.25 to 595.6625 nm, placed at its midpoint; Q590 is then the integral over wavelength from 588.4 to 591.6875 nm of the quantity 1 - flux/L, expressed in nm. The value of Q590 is 0.17 nm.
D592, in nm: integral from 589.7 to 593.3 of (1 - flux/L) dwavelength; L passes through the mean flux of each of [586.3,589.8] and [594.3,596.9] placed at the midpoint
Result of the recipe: -0.07 nm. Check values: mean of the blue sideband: 2.46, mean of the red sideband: 2.54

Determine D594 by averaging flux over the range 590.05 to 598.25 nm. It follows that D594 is 2.57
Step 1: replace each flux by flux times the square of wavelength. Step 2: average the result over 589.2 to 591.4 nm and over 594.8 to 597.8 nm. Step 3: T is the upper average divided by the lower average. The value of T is 1.1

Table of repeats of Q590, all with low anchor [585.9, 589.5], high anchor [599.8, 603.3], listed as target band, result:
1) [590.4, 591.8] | -0.03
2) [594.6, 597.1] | -0.02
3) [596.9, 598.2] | -0.03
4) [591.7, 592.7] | -0.02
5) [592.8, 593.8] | -0.03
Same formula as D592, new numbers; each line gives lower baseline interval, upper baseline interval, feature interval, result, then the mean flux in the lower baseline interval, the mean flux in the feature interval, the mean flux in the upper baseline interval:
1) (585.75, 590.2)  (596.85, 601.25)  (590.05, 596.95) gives -0.12 nm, 2.46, 2.56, 2.58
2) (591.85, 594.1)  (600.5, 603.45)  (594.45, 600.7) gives 0.04 nm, 2.59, 2.57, 2.58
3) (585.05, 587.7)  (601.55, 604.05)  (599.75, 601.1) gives 0.04 nm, 2.58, 2.54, 2.63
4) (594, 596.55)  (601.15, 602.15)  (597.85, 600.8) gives 0.00 nm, 2.53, 2.57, 2.6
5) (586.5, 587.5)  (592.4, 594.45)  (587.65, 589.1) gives 0.10 nm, 2.62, 2.43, 2.58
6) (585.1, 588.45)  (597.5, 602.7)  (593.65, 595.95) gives 0.04 nm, 2.57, 2.53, 2.58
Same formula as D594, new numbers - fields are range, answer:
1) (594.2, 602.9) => 2.57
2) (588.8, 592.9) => 2.47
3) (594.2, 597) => 2.55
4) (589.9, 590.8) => 2.53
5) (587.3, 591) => 2.43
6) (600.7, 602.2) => 2.57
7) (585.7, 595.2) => 2.51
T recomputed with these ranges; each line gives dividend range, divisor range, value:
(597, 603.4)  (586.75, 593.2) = 1.07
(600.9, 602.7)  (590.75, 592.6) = 1.04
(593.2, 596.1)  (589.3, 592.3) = 1.04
